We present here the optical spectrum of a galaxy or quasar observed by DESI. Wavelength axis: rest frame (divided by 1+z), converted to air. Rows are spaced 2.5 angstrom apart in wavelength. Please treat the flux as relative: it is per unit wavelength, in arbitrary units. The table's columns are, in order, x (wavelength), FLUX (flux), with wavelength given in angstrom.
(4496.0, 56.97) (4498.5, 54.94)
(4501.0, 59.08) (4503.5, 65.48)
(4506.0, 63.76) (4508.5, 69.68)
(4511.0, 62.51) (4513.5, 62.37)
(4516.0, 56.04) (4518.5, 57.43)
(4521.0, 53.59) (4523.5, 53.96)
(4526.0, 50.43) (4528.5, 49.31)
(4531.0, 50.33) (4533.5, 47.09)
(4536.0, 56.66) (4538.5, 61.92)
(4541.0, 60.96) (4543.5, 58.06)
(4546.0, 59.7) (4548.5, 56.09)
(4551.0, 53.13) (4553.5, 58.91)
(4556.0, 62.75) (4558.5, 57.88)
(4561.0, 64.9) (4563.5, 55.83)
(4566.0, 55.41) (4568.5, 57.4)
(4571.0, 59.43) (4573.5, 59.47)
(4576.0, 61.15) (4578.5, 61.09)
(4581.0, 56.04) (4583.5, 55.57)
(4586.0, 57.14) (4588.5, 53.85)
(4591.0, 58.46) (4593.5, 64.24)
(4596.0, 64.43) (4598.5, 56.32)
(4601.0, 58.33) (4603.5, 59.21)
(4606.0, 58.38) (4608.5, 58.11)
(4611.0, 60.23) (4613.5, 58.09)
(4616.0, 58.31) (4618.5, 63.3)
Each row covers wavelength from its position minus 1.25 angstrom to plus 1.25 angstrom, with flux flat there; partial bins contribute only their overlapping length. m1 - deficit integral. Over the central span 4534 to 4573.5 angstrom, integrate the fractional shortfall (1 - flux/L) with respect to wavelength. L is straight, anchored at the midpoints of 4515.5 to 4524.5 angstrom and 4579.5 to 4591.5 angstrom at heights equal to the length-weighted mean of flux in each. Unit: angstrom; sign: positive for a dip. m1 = -1.9 angstrom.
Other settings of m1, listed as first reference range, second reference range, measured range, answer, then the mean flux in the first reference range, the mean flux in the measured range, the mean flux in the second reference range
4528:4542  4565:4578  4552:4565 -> -0.6 angstrom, 54.5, 59.8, 58.8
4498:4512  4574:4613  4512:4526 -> 1.4 angstrom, 63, 56.2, 58.8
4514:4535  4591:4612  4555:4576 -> -1.0 angstrom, 52.7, 59.2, 59.8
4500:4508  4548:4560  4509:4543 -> 2.9 angstrom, 63.5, 56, 58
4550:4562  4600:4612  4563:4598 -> 0.4 angstrom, 59.5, 58.5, 58.8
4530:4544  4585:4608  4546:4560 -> -0.3 angstrom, 55.8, 58.1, 58.9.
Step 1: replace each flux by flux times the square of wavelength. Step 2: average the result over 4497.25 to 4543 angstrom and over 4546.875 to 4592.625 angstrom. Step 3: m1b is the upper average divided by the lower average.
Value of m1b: 1.0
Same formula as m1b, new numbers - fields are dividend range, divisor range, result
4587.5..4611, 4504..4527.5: 1.04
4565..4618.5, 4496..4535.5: 1.06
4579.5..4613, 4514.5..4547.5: 1.09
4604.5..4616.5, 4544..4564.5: 1.02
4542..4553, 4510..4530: 1.04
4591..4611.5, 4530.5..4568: 1.06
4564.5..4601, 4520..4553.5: 1.09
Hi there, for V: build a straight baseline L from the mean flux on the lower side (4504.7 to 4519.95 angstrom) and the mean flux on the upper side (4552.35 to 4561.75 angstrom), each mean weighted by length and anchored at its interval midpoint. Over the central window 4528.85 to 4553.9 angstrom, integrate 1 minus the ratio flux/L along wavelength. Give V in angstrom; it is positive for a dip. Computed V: 2.2 angstrom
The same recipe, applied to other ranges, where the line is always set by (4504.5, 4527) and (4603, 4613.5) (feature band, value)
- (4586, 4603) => -0.07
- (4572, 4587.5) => 0.15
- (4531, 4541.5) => 0.60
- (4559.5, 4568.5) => 0.07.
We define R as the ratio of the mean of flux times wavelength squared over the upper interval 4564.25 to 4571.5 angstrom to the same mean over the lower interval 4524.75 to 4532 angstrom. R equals 1.2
